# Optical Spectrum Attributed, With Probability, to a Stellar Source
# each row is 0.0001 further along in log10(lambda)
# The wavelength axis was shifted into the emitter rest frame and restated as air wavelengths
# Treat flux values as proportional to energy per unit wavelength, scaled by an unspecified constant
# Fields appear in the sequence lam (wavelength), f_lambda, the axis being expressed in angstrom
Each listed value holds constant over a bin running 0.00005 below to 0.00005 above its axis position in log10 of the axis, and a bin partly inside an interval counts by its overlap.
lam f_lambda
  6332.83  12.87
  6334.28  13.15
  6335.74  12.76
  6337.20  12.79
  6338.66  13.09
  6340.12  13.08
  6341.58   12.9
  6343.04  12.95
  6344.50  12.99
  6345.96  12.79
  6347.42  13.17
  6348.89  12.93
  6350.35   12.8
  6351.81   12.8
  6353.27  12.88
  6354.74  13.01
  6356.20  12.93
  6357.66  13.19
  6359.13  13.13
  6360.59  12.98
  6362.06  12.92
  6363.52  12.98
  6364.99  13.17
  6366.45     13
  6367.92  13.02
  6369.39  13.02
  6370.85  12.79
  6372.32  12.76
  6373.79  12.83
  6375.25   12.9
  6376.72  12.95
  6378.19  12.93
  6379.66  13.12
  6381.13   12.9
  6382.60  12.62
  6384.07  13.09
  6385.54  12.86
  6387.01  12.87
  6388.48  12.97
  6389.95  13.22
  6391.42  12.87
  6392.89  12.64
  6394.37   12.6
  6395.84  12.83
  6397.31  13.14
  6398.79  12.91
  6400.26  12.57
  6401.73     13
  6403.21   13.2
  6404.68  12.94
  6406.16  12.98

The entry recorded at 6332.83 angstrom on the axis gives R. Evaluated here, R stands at 12.87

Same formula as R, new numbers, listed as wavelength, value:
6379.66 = 13.12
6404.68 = 12.94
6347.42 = 13.17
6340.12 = 13.08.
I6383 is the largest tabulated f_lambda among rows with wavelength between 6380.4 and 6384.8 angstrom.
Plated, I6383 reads 13.09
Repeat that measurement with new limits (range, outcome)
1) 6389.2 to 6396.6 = 13.22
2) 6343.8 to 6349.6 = 13.17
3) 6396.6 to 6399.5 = 13.14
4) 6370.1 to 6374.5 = 12.83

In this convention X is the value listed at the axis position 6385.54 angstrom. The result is 12.86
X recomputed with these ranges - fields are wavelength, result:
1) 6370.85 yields 12.79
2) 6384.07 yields 13.09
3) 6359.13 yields 13.13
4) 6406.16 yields 12.98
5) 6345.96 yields 12.79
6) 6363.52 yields 12.98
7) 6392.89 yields 12.64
